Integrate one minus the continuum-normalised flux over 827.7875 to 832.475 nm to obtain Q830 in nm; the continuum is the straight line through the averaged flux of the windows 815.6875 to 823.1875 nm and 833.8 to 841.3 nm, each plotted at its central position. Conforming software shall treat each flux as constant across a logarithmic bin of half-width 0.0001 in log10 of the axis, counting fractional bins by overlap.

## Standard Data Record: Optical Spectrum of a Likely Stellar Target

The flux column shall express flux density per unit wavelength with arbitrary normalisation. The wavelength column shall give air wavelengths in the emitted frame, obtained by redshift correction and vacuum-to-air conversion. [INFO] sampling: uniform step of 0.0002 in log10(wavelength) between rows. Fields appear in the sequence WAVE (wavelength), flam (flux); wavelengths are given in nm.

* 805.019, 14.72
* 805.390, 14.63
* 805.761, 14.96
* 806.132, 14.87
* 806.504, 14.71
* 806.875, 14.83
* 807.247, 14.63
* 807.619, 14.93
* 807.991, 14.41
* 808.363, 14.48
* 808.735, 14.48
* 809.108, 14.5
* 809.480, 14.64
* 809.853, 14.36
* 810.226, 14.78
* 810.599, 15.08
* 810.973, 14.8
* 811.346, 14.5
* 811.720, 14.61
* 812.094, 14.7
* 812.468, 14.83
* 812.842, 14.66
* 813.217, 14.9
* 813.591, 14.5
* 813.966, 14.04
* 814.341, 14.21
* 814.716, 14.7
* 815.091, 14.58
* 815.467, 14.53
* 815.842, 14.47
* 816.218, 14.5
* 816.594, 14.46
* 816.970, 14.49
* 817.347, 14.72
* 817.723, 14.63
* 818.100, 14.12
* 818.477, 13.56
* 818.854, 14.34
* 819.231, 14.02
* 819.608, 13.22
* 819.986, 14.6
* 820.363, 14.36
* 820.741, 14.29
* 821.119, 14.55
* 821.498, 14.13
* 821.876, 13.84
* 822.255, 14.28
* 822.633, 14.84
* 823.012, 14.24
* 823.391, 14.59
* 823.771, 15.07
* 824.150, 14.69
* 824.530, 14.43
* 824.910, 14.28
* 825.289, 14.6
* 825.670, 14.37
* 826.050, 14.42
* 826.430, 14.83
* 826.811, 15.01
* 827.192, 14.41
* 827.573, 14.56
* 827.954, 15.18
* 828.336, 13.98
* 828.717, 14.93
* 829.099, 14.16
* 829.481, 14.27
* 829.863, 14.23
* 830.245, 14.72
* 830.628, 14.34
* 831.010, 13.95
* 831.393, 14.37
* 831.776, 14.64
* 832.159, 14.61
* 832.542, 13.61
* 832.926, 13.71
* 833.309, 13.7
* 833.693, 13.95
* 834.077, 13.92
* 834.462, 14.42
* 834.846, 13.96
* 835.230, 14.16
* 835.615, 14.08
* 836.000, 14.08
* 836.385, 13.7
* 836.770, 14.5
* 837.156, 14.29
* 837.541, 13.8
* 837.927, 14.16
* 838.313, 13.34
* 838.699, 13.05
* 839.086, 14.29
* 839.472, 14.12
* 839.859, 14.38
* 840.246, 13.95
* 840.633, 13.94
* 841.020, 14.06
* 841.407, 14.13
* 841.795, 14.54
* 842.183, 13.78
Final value -0.10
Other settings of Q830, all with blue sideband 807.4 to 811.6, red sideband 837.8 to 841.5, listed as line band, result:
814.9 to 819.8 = 0.06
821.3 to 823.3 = 0.01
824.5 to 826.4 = -0.03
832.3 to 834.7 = 0.03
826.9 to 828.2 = -0.05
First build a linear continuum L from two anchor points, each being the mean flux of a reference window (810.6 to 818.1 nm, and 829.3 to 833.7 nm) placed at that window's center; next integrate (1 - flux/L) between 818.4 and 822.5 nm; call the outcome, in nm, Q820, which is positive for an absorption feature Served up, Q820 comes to 0.09 nm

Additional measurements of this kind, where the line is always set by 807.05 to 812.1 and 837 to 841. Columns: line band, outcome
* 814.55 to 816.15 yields -0.01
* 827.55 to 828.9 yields -0.05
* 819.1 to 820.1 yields 0.03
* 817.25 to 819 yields 0.02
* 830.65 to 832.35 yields -0.03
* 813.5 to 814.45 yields 0.02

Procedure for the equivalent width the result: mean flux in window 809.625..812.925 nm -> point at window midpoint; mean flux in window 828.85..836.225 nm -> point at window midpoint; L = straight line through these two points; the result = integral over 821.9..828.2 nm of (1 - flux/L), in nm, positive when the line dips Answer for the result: -0.11 nm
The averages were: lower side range 14.7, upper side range 14.2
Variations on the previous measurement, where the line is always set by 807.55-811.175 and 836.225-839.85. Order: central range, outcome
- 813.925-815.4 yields 0.01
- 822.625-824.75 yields -0.05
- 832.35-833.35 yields 0.03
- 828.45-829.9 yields -0.02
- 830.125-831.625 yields -0.02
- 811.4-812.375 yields 0.00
